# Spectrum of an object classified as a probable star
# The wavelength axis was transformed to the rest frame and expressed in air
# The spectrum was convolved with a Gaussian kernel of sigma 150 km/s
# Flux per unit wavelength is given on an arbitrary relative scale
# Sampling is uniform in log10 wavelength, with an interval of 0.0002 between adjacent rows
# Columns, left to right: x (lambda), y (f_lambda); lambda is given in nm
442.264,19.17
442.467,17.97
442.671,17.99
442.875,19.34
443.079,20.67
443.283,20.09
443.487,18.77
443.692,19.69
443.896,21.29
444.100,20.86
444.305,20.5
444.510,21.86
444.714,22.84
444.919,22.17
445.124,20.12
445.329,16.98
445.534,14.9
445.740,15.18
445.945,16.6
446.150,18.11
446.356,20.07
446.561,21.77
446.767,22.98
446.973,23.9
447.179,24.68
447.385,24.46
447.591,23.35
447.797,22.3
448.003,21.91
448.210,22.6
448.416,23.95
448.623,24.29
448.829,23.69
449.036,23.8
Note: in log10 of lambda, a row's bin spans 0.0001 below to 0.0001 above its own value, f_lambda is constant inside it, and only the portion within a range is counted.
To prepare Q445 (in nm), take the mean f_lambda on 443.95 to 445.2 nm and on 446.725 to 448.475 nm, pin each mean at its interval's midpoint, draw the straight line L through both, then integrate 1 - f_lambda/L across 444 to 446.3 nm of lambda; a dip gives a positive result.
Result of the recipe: 0.28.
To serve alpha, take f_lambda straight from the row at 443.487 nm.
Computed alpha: 18.77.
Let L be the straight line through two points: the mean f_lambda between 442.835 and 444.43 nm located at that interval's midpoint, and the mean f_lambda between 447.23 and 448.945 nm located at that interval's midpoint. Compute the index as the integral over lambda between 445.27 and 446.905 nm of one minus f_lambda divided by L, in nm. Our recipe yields 0.26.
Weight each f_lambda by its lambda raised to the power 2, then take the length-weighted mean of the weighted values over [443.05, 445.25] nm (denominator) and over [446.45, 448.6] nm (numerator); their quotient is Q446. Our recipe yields 1.13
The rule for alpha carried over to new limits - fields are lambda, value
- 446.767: 22.98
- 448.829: 23.69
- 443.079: 20.67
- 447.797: 22.3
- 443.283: 20.09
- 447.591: 23.35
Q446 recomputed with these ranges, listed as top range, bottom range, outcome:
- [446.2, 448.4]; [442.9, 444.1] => 1.15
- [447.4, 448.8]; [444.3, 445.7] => 1.20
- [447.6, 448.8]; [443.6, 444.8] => 1.11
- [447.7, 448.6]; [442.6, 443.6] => 1.20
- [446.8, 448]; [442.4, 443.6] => 1.25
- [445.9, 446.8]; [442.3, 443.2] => 1.06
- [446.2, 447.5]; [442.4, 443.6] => 1.21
